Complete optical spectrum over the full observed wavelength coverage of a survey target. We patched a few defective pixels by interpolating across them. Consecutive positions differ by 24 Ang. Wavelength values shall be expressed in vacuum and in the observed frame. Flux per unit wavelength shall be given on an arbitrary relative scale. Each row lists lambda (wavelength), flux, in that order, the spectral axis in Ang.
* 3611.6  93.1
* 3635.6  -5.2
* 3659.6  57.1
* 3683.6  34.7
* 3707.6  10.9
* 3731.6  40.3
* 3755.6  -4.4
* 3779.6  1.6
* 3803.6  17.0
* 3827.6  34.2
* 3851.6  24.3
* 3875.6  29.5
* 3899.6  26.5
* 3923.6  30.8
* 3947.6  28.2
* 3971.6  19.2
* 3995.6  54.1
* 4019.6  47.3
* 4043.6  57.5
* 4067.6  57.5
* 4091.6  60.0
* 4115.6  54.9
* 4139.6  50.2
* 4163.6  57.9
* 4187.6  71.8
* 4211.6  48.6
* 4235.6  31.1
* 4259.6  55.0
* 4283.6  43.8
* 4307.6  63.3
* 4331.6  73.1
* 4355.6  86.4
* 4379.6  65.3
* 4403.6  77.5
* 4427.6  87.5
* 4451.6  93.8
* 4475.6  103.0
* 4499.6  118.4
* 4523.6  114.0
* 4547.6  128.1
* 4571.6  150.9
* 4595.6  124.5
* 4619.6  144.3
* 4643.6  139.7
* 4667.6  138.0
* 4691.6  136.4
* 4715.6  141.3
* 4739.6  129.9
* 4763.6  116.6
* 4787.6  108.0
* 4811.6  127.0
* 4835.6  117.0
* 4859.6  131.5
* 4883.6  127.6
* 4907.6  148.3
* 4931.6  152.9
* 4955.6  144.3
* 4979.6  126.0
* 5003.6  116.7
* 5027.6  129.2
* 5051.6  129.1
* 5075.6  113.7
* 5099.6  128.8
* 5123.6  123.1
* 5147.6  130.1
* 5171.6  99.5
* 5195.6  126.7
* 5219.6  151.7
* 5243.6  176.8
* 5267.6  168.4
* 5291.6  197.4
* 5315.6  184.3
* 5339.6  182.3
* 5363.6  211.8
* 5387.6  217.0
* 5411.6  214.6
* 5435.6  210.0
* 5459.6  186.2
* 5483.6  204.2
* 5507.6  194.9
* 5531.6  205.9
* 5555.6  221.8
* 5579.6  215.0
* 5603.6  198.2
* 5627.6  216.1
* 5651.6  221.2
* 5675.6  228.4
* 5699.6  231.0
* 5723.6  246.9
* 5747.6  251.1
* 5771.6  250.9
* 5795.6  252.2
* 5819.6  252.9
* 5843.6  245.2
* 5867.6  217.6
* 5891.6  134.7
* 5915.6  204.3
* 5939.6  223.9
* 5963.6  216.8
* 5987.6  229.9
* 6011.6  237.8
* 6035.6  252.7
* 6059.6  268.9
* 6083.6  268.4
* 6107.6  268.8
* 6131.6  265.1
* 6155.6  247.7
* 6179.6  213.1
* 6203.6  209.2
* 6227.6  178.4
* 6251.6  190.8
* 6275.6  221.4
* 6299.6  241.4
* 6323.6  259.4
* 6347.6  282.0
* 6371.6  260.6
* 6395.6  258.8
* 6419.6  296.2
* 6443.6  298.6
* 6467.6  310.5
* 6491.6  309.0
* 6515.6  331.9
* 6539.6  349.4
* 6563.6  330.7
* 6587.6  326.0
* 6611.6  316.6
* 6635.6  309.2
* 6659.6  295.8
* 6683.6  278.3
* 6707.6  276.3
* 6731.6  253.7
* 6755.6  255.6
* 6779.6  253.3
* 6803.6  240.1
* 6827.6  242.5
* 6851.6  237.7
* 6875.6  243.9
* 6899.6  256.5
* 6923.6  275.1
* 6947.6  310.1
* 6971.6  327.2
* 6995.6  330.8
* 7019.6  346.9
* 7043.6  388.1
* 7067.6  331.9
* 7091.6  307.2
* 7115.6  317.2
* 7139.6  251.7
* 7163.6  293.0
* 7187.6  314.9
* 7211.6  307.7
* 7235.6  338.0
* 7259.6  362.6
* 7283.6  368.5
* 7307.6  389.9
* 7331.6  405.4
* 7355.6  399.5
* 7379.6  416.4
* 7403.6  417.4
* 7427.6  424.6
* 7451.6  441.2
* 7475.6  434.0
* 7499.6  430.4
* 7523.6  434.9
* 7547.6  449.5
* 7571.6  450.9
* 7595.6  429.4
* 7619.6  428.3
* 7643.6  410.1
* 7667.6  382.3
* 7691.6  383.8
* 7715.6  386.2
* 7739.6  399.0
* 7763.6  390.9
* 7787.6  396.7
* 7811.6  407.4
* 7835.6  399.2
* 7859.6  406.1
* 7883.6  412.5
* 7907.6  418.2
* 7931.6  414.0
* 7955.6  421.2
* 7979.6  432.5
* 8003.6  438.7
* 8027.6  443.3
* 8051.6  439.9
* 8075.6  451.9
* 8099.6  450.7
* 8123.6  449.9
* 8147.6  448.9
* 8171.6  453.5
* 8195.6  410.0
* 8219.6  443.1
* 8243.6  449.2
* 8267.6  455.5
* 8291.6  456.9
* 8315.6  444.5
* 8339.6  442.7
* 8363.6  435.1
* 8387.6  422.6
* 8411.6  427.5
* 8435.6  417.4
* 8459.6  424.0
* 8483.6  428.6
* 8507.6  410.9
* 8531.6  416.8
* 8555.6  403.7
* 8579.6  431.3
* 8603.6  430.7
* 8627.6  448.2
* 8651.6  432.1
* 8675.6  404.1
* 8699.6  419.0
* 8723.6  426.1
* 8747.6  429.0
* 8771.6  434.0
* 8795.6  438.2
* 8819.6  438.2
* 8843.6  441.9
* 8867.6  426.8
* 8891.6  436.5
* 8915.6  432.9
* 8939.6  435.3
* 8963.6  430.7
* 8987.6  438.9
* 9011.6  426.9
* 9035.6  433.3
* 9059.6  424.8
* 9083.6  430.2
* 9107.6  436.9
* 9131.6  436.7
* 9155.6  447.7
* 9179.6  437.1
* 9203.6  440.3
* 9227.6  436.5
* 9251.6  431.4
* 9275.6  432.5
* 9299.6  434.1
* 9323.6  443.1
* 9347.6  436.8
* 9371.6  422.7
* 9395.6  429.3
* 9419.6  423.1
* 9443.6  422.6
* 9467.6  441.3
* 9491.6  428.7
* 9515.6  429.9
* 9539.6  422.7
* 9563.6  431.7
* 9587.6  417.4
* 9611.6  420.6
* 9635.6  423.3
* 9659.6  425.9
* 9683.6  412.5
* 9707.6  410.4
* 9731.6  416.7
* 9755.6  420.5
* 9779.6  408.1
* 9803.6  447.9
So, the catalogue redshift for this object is 0.00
